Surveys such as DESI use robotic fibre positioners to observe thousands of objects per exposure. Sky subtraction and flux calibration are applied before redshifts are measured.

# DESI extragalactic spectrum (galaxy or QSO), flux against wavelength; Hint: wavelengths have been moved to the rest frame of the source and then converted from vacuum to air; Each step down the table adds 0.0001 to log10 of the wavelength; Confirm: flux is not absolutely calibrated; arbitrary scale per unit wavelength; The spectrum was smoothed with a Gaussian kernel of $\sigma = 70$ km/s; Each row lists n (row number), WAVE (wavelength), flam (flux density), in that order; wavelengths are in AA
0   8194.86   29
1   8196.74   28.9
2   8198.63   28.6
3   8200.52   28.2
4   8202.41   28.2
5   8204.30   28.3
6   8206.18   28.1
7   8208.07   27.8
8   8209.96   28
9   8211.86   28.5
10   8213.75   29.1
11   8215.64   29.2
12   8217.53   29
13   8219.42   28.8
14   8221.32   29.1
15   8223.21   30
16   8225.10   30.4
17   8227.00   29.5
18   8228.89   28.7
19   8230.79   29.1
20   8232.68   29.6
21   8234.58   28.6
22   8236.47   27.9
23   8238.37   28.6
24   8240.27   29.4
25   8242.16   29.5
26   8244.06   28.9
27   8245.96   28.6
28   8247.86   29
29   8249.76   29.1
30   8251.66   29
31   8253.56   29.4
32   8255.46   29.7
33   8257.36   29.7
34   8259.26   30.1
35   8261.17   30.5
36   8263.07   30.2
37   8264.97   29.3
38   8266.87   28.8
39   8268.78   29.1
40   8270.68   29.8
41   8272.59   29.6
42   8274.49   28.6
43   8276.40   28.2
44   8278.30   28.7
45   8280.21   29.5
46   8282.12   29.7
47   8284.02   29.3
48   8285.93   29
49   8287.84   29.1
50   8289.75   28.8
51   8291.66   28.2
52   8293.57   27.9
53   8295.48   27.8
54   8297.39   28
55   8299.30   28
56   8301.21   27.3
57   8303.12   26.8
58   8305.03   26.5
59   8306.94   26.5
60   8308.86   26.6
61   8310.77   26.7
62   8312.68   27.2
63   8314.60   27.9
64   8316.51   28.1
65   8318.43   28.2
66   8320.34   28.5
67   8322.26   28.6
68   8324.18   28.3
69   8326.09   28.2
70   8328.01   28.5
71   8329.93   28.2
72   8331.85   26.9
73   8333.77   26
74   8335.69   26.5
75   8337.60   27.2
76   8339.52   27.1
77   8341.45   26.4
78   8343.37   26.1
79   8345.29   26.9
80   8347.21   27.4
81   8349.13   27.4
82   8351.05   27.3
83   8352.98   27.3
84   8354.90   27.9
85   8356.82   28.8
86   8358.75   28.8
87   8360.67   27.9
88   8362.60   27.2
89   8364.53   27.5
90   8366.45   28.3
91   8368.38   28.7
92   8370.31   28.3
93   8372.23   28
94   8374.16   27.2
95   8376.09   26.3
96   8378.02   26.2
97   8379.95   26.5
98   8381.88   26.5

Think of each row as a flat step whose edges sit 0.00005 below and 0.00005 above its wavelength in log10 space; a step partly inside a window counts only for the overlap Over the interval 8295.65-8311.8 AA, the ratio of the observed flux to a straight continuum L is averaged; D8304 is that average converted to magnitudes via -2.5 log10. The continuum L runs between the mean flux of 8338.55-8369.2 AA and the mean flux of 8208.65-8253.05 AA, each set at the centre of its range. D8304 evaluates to 0.04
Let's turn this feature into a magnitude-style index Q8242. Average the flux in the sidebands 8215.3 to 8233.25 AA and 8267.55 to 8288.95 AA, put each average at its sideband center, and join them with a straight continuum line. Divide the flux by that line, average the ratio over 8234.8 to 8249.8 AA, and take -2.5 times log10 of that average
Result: 0.02 mag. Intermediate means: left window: 29.3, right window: 29.1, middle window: 28.9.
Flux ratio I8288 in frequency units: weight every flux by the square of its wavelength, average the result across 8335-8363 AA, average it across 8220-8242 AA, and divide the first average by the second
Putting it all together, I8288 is 1.0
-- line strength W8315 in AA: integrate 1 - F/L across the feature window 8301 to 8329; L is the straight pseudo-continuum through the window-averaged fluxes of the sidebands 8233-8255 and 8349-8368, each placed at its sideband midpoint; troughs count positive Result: 0.67 AA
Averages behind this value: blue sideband 28.9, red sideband 27.9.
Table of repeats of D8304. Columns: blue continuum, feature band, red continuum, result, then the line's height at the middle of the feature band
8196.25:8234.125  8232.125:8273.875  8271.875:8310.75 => -0.03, 28.5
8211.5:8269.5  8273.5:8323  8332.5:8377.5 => 0.01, 28.3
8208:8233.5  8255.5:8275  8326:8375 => -0.04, 28.6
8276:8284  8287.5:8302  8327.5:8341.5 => 0.02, 28.6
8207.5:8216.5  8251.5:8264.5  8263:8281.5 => -0.03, 29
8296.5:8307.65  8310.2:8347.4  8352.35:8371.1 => 0.01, 27.6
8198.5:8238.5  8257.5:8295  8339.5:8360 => -0.04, 28.2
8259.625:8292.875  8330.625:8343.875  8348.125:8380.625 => 0.06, 28.1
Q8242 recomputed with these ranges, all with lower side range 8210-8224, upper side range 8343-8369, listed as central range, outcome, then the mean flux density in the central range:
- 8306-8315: 0.05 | 26.9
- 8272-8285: -0.02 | 29.1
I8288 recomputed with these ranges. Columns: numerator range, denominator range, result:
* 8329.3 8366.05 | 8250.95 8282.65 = 0.95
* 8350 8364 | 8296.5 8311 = 1.04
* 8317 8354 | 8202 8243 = 0.98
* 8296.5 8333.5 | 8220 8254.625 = 0.97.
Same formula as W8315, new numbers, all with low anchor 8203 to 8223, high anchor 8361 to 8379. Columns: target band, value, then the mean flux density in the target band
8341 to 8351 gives 0.29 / 26.9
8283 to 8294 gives -0.26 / 28.8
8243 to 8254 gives -0.23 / 29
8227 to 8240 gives -0.16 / 28.8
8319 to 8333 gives -0.15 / 28.1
